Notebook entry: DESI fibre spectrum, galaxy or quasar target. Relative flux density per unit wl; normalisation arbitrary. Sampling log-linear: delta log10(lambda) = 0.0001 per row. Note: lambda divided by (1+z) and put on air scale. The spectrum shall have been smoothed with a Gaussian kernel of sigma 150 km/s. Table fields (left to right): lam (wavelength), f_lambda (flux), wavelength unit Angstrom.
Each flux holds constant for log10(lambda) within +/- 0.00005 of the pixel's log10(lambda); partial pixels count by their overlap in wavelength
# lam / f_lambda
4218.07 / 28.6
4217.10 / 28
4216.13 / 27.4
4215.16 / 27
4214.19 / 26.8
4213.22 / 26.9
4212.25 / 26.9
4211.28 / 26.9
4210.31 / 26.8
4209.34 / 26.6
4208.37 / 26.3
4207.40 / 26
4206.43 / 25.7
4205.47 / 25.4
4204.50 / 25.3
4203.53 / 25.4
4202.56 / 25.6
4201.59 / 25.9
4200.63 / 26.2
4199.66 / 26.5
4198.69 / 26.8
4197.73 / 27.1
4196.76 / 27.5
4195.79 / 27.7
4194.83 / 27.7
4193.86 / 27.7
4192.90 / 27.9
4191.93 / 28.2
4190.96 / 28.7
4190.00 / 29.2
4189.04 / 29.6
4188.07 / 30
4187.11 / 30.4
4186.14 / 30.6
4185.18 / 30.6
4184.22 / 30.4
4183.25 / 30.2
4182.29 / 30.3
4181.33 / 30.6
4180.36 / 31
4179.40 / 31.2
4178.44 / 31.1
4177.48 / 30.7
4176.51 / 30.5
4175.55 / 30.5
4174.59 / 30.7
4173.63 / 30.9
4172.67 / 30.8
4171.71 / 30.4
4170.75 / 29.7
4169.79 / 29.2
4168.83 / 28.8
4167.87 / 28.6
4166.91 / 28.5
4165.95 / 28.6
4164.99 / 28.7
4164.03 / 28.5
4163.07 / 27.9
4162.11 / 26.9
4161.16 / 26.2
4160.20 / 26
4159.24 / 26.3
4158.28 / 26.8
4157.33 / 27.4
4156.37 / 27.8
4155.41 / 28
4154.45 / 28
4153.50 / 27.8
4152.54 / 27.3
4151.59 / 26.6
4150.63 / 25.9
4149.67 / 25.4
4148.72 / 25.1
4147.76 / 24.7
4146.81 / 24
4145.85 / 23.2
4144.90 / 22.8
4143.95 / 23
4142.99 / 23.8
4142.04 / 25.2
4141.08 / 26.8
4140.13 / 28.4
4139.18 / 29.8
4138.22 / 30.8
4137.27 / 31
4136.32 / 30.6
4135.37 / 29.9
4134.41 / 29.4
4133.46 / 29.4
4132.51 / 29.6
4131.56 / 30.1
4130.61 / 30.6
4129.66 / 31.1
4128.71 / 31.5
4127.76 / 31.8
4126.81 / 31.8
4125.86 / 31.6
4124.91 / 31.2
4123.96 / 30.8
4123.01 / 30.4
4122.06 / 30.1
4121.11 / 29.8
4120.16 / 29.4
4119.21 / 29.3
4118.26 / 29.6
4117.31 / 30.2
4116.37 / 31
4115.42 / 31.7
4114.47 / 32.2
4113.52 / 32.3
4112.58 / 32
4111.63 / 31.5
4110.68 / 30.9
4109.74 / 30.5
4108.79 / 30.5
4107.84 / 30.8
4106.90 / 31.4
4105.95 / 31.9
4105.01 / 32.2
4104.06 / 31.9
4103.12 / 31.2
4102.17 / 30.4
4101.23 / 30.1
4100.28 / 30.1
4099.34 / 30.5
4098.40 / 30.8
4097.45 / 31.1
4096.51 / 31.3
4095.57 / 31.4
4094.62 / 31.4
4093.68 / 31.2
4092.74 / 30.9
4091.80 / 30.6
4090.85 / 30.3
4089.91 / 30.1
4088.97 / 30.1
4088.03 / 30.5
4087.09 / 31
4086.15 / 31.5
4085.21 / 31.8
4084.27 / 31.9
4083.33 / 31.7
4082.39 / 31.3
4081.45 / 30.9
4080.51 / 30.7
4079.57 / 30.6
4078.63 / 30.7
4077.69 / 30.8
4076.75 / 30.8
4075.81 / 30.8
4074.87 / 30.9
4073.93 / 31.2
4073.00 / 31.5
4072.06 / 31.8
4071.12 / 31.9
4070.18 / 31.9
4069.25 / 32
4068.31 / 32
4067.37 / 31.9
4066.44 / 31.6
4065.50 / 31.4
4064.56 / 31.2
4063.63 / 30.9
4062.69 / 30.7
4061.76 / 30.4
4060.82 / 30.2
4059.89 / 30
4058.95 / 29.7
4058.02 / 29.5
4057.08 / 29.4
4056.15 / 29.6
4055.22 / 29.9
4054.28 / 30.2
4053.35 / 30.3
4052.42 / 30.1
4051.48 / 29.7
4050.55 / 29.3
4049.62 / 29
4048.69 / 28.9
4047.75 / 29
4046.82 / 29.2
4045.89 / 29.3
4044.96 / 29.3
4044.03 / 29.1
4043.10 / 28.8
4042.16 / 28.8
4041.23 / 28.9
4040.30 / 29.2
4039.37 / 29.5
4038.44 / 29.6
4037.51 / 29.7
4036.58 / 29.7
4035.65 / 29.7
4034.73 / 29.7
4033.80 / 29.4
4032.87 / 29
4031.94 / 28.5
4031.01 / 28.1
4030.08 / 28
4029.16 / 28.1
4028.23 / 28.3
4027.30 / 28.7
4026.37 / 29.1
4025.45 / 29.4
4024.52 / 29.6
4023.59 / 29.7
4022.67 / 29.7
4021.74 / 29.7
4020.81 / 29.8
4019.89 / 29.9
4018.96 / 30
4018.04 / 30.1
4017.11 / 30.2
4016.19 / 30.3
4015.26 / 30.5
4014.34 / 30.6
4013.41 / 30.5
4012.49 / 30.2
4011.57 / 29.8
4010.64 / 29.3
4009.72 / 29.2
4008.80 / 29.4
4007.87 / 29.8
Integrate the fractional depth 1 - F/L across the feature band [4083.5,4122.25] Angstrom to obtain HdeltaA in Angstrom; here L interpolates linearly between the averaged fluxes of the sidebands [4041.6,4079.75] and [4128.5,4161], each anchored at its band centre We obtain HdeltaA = -2.8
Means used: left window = 30.3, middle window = 30.9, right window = 27.4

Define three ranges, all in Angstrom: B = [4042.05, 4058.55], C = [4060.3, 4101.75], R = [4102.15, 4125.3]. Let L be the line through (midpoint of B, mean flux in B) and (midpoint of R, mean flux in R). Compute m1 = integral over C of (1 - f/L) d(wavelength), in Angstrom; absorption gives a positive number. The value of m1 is -1.2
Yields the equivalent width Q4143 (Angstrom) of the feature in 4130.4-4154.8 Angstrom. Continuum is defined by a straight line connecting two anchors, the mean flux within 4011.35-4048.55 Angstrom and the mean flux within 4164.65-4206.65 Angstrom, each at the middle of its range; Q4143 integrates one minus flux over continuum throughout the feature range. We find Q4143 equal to 1.5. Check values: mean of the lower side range 29.4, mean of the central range 27.2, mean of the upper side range 28.8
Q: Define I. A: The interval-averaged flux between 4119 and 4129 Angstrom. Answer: 30.7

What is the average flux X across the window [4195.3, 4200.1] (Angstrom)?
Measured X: 27.1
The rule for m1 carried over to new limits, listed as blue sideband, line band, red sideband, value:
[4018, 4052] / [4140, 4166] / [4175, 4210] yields 2.10 Angstrom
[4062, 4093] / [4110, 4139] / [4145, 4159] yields -2.79 Angstrom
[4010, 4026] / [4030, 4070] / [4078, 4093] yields 0.79 Angstrom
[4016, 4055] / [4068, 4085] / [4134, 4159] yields -1.71 Angstrom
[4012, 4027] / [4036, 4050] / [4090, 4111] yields 0.48 Angstrom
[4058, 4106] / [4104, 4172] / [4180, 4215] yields 1.34 Angstrom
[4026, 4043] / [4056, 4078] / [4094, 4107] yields -0.67 Angstrom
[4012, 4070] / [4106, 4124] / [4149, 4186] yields -0.97 Angstrom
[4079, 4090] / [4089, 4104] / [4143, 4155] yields -0.40 Angstrom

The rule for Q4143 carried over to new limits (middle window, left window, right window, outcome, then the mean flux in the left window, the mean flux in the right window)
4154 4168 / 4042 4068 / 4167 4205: 0.7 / 29.9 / 29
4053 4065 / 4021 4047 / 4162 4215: -0.5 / 29.1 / 28.4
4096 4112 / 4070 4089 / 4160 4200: -0.2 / 31.2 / 29.2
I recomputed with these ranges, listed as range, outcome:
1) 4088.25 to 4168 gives 29.2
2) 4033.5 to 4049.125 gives 29.3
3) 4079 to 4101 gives 30.9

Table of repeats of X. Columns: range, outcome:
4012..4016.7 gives 30.5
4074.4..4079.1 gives 30.8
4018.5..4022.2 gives 29.8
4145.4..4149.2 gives 24.3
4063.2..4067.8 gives 31.4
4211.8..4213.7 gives 26.9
